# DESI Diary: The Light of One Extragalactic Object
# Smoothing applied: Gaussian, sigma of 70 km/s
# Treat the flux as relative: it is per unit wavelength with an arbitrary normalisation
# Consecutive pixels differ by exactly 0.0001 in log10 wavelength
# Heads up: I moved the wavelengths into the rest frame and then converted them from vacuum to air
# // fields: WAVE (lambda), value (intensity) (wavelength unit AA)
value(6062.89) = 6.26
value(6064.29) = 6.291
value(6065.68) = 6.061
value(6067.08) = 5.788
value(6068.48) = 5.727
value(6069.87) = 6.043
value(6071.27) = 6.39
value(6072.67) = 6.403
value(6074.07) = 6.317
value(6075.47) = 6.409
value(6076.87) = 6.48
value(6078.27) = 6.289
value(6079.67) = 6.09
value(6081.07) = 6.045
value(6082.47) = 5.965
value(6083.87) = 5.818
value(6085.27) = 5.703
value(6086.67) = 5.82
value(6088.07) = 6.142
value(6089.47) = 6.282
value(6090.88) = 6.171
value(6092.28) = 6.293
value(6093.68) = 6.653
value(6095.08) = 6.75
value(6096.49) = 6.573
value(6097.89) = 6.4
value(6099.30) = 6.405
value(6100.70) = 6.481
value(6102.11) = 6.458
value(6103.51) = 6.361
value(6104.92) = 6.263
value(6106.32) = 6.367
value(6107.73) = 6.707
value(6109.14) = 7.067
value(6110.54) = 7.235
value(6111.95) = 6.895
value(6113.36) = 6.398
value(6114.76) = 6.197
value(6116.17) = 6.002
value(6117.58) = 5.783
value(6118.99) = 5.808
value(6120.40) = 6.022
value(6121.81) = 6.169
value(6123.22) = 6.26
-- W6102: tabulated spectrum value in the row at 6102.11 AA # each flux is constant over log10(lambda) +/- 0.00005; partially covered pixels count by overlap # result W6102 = 6.458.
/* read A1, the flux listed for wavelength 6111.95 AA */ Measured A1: 6.895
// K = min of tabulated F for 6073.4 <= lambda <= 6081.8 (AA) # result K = 6.045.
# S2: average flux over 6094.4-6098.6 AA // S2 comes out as 6.56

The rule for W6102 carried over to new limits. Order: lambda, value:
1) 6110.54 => 7.235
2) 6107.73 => 6.707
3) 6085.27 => 5.703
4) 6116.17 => 6.002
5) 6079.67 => 6.09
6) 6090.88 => 6.171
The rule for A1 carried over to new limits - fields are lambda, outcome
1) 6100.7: 6.481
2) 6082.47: 5.965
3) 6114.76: 6.197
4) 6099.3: 6.405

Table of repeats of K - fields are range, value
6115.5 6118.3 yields 5.783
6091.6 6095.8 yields 6.293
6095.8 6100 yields 6.4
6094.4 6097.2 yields 6.573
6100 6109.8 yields 6.263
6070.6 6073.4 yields 6.39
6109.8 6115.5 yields 6.197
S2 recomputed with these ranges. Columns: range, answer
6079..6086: 5.93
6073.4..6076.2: 6.36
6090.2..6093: 6.25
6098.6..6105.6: 6.39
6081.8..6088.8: 5.9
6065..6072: 6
